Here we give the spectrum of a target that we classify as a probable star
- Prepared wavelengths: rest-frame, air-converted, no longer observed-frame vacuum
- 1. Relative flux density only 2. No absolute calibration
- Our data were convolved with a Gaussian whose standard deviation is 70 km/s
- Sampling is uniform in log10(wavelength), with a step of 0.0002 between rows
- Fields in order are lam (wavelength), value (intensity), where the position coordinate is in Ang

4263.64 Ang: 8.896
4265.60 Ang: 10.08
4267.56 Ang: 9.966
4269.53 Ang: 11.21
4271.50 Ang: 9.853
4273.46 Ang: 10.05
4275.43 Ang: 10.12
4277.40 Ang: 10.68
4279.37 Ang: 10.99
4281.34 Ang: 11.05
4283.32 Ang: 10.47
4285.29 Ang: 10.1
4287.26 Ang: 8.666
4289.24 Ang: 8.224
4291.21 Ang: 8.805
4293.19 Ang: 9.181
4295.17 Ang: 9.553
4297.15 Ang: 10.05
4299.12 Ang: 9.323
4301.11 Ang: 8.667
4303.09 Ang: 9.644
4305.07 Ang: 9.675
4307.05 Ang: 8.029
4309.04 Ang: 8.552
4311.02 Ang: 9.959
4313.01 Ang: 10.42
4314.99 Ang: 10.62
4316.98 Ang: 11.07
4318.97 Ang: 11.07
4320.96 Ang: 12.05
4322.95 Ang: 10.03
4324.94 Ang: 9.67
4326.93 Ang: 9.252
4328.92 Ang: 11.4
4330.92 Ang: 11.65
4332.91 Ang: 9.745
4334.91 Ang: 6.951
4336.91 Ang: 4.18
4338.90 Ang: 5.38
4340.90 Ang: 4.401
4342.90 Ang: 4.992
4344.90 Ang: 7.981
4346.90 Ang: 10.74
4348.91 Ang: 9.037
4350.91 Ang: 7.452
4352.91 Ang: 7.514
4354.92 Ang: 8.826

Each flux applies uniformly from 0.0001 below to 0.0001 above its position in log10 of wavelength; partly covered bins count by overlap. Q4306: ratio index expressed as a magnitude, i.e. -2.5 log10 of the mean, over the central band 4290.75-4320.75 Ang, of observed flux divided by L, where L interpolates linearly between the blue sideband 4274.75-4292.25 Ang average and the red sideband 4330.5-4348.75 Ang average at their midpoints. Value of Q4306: -0.11 mag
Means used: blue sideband 9.89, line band 9.72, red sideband 7.28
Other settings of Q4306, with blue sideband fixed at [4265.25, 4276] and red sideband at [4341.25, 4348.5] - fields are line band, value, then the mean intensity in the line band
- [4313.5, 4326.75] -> -0.24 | 10.7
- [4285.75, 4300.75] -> 0.04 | 9.13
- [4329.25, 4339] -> 0.00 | 8.04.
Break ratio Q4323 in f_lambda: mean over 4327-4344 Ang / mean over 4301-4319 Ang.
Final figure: 0.76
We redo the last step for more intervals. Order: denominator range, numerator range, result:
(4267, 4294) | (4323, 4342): 0.82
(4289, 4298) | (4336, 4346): 0.59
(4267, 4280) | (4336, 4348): 0.61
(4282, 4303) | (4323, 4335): 1.07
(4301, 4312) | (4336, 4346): 0.60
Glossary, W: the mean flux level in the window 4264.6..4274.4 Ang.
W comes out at 10.2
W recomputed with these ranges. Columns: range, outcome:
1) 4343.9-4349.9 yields 9.24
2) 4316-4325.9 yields 10.8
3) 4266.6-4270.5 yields 10.6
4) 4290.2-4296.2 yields 9.18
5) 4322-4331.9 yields 10.4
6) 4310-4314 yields 10.2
